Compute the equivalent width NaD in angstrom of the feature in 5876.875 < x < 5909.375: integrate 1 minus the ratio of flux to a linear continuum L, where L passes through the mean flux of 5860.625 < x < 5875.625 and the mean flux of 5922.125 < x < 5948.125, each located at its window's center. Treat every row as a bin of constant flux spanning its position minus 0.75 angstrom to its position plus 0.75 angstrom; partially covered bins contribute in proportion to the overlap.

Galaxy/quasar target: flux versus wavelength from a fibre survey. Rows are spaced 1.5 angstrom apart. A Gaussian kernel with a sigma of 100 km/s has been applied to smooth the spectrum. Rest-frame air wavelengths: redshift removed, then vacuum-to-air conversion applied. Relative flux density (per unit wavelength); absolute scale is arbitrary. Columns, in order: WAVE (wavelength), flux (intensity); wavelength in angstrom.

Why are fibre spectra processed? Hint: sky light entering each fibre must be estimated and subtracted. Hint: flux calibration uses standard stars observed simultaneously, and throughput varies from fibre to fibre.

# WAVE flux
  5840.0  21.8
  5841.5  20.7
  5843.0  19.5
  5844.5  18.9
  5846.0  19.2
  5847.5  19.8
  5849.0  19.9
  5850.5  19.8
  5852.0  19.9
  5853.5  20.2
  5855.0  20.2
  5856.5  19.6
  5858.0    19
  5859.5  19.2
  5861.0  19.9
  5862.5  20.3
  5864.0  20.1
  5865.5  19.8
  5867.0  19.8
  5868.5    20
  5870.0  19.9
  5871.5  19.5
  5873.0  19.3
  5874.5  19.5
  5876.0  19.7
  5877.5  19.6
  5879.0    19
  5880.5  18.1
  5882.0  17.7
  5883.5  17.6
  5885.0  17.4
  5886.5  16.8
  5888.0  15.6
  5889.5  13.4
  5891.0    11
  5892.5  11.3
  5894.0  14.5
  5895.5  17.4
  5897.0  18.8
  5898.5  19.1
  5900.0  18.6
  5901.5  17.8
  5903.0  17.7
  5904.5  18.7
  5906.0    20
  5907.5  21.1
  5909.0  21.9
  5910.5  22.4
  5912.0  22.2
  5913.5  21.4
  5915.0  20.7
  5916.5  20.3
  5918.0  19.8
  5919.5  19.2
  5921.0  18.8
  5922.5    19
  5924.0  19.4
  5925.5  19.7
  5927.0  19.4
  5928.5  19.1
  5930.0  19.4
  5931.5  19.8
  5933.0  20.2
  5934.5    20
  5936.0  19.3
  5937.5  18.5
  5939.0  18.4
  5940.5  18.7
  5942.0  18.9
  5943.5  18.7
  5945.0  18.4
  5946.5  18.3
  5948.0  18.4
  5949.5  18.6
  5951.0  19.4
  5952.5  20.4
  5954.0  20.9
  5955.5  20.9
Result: 3.6 angstrom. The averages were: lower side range 19.8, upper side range 19.1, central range 17.4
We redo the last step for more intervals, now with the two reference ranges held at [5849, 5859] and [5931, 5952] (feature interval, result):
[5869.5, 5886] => 0.64 angstrom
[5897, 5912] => -0.36 angstrom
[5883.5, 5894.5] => 2.80 angstrom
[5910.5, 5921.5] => -0.75 angstrom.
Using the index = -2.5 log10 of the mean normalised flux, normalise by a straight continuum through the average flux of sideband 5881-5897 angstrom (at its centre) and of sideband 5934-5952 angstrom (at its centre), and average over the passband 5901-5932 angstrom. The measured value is -0.16 mag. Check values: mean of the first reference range 15.5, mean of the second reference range 18.8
